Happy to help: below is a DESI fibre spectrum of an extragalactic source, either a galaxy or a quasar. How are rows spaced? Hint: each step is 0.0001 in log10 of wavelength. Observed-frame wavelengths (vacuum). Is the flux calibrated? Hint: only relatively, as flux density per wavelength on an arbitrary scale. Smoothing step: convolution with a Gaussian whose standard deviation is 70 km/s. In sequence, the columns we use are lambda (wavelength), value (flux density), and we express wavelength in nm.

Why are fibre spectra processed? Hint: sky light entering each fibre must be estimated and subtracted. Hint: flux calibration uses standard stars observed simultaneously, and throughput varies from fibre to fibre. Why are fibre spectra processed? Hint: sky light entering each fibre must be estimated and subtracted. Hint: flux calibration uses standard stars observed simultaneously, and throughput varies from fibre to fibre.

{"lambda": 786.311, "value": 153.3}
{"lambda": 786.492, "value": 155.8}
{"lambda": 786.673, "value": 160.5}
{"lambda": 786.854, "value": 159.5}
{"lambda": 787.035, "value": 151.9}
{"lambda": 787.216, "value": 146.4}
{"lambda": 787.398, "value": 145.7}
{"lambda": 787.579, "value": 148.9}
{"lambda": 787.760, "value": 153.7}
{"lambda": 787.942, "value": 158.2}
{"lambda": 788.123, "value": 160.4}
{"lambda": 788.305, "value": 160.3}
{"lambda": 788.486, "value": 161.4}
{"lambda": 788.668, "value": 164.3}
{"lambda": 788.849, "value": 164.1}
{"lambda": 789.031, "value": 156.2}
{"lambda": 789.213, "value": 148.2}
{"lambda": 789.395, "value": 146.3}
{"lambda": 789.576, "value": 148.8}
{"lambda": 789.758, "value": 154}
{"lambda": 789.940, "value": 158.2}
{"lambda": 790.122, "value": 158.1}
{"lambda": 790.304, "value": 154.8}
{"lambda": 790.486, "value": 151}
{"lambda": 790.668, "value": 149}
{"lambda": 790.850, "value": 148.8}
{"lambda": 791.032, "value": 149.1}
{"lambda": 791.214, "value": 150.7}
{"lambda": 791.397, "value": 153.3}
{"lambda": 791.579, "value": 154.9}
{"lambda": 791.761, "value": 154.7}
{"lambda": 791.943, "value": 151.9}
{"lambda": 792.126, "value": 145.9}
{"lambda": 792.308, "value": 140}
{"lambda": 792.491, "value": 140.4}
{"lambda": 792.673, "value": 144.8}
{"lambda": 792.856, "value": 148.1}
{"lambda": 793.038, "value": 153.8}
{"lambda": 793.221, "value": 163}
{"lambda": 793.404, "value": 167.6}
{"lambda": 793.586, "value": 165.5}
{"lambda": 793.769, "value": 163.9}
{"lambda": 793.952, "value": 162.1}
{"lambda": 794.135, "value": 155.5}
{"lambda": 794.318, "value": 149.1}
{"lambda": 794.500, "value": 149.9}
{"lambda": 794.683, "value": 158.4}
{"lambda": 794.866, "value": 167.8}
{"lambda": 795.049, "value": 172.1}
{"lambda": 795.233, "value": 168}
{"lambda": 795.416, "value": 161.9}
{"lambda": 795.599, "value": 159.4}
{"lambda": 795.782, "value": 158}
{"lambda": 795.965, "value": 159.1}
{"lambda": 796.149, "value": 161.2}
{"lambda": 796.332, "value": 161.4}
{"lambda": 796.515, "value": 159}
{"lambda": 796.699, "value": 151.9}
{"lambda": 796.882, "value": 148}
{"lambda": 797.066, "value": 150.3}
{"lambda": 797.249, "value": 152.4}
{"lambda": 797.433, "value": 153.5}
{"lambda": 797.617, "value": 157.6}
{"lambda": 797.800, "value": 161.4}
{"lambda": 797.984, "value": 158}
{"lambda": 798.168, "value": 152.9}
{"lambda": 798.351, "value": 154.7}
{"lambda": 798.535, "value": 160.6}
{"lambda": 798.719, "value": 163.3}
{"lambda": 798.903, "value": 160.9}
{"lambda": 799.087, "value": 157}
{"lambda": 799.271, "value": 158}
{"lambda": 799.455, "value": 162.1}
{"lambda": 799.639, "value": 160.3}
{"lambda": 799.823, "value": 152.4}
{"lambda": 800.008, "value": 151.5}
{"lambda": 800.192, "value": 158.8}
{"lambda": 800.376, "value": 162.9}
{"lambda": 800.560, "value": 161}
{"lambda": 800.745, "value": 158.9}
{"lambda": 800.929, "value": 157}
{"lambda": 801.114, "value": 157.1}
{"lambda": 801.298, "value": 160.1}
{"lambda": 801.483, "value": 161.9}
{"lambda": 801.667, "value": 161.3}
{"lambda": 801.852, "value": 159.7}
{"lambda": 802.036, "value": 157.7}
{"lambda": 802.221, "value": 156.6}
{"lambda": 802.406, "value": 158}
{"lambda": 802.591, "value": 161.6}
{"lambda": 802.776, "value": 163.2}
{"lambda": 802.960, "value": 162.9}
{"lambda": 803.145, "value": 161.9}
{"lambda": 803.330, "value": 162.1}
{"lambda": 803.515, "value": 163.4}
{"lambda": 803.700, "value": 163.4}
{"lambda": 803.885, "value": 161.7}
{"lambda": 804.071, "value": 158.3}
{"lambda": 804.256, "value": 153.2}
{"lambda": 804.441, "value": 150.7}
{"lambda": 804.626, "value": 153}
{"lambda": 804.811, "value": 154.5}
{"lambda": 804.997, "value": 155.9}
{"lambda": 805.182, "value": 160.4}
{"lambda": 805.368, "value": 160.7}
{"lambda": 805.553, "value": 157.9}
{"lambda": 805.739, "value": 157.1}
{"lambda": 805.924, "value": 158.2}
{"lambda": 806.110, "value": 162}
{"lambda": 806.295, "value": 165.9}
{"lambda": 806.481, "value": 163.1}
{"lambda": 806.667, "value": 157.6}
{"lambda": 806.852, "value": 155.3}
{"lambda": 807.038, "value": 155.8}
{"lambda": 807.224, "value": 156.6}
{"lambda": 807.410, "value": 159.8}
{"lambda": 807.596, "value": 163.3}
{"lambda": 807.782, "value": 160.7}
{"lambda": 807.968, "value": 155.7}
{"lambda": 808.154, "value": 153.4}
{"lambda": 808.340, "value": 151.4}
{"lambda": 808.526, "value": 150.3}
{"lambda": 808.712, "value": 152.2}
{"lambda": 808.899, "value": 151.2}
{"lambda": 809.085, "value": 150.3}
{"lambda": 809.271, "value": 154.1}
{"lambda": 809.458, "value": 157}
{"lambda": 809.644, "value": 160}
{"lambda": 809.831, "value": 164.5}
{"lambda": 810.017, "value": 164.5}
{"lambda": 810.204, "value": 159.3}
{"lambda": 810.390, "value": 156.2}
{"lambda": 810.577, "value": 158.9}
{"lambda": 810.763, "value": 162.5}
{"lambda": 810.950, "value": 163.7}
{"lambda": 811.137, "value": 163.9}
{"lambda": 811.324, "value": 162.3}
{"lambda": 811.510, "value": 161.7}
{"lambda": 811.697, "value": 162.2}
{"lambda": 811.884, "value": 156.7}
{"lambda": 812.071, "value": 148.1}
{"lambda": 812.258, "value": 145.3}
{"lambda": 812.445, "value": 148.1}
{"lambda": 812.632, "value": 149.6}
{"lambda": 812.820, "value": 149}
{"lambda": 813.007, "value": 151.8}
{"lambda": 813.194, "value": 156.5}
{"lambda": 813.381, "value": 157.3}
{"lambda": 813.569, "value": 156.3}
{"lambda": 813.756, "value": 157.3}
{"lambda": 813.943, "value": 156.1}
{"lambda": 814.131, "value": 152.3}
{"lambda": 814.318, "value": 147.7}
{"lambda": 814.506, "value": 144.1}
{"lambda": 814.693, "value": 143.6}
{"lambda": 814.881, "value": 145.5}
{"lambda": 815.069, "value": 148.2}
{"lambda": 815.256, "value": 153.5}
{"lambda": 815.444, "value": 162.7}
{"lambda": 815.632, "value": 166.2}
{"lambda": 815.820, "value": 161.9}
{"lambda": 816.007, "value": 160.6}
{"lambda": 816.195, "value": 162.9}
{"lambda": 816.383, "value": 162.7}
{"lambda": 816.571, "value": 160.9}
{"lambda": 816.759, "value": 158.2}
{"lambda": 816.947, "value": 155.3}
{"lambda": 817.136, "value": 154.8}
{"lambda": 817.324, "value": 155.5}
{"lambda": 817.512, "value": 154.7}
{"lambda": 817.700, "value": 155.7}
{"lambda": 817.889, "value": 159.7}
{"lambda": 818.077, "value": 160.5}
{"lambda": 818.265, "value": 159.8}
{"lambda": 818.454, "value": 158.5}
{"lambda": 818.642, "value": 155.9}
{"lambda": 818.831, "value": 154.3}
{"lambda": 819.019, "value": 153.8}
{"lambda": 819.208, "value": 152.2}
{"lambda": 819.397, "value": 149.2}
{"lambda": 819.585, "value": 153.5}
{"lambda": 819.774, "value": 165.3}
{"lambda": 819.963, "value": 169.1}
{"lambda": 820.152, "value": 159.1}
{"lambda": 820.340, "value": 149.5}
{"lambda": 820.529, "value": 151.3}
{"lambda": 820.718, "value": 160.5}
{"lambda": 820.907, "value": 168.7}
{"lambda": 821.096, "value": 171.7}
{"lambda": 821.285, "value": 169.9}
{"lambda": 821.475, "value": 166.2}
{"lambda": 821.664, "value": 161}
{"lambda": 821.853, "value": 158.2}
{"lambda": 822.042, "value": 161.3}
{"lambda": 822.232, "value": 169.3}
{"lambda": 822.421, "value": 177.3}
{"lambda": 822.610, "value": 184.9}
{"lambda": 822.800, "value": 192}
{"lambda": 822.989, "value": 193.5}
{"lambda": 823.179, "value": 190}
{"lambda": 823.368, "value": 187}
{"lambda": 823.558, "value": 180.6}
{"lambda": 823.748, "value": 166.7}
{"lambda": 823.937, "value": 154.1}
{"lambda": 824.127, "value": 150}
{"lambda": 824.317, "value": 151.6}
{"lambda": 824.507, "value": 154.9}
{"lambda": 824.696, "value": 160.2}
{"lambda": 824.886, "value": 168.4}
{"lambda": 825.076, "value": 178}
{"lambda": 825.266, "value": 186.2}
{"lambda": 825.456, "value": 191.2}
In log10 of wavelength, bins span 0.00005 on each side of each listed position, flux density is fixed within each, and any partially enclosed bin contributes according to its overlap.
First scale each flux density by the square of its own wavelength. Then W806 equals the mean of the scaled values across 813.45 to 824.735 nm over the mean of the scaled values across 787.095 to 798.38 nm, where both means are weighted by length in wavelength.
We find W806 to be 1.1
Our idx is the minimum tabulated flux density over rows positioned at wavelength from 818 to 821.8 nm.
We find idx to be 149.2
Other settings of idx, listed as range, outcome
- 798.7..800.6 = 151.5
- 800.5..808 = 150.7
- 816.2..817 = 155.3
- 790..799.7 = 140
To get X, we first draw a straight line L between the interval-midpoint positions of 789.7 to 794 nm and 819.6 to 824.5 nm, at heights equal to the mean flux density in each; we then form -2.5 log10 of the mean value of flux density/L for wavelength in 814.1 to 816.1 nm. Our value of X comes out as 0.08 mag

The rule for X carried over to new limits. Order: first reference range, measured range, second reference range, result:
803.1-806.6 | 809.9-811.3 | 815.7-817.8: -0.02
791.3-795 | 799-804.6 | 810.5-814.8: -0.03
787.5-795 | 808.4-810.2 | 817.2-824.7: 0.03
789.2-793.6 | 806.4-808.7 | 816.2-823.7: 0.01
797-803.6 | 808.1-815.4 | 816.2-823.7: 0.05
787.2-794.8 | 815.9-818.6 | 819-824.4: 0.04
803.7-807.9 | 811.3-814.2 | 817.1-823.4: 0.05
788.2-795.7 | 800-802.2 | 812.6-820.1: -0.02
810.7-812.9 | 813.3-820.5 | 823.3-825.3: 0.03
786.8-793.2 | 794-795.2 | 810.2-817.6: -0.04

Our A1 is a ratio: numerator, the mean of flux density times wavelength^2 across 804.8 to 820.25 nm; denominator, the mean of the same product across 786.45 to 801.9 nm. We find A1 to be 1.1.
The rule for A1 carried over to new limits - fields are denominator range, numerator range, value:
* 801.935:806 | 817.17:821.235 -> 1.03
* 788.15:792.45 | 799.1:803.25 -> 1.07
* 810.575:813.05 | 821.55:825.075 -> 1.12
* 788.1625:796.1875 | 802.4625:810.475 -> 1.05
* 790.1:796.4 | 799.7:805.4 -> 1.04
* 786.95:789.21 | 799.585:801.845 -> 1.05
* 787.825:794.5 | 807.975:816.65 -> 1.06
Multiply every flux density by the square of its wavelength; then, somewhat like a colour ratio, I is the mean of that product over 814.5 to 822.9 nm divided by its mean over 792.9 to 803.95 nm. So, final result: 1.06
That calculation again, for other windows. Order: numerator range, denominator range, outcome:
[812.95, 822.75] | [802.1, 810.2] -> 1.03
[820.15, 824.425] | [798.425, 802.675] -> 1.12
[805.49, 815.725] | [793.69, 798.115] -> 1.02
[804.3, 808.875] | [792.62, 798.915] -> 1.02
